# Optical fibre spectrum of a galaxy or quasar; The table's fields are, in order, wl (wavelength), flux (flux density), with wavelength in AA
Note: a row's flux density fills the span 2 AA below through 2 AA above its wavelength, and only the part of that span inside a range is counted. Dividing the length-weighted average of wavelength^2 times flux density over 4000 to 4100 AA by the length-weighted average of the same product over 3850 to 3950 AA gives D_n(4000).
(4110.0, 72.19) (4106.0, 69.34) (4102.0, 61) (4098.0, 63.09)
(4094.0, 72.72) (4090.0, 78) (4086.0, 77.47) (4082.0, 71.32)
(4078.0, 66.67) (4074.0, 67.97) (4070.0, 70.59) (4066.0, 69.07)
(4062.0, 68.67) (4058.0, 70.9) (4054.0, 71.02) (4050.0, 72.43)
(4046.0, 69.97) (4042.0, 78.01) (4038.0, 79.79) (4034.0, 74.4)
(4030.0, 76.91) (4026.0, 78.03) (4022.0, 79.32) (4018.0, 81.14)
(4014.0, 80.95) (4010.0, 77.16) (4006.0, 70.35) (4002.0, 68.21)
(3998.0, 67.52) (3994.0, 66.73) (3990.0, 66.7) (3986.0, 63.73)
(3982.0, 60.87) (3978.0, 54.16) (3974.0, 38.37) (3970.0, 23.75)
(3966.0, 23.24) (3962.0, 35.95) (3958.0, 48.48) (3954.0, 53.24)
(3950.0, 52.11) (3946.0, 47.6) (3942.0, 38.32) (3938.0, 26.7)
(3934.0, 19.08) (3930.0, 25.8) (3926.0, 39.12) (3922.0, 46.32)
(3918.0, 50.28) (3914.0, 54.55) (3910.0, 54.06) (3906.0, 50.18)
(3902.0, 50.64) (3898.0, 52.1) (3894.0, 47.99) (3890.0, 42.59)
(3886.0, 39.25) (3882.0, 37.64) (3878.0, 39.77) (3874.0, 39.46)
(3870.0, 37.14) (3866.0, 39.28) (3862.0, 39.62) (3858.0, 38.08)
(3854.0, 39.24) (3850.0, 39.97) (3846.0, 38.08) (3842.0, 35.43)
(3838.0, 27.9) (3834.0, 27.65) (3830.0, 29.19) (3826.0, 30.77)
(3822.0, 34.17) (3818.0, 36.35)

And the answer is 1.90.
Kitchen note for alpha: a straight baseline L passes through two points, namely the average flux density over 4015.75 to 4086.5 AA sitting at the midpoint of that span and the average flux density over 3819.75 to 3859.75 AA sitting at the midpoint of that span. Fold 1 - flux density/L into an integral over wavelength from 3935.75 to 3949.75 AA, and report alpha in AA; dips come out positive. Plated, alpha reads 3.8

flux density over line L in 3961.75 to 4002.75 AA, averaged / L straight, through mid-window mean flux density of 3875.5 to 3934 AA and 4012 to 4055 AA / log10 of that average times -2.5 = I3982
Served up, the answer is 0.24 mag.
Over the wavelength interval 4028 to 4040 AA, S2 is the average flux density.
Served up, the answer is 77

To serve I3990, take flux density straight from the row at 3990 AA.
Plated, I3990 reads 66.7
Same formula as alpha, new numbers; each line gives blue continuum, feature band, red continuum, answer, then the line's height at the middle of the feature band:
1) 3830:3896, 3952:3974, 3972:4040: 8.3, 60.1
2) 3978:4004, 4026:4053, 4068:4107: -3.2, 67.3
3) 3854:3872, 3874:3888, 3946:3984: 0.2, 39.5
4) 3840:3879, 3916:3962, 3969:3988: 5.5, 45.8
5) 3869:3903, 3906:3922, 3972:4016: -1.1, 48.6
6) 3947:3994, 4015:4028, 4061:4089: -4.5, 59.1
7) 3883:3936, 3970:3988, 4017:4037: 3.8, 64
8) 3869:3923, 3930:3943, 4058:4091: 6.2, 51.7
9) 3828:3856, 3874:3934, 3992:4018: 5.3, 48.6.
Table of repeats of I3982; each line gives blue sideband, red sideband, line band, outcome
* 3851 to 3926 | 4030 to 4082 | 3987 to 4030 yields -0.15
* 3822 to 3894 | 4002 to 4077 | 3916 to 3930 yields 0.18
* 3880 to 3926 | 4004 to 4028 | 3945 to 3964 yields 0.27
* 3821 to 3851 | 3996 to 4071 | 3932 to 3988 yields 0.37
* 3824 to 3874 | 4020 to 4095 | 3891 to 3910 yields -0.13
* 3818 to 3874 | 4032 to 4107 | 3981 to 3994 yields -0.11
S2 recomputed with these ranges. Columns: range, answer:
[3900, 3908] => 50.4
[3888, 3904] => 48.3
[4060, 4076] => 69.1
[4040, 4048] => 74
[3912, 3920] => 52.4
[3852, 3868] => 39.1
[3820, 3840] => 29.9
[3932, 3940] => 22.9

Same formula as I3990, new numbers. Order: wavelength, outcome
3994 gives 66.73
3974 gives 38.37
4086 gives 77.47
